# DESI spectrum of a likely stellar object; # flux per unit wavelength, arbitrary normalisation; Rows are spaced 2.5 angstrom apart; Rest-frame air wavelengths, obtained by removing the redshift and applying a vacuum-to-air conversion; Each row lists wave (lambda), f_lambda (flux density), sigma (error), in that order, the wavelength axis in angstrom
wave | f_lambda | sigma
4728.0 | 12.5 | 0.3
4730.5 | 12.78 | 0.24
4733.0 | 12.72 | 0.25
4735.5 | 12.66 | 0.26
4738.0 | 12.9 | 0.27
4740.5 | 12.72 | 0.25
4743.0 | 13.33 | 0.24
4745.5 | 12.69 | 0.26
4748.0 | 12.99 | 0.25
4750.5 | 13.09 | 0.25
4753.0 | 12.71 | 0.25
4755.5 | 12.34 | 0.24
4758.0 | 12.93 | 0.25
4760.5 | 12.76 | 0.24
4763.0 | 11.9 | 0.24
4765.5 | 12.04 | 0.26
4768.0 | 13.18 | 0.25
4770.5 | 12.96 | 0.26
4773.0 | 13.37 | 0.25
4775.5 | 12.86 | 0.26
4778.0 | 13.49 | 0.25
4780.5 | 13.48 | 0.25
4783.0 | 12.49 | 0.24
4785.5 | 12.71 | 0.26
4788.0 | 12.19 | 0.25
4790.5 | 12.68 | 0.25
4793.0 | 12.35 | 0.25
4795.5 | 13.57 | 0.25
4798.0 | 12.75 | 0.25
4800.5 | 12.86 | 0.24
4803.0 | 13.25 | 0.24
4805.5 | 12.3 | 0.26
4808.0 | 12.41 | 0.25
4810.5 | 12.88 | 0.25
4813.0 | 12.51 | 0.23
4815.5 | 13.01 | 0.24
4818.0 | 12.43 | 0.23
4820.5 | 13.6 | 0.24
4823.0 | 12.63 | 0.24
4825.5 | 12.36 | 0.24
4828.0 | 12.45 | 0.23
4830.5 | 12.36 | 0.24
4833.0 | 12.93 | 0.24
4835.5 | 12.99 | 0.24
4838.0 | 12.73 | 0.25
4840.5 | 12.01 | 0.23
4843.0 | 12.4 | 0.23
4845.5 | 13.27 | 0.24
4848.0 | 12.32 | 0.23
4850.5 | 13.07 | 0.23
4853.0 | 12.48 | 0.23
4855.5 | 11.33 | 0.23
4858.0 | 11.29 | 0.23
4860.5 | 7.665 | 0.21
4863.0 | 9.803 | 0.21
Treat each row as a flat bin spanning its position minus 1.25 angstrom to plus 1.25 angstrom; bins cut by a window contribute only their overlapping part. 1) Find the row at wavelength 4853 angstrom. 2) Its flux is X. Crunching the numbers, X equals 12.48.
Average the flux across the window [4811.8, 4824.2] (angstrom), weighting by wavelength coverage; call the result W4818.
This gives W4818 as 12.8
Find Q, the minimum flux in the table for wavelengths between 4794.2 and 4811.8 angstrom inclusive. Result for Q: 12.3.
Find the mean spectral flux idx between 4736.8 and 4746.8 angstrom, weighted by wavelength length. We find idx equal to 12.9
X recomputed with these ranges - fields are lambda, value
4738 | 12.9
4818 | 12.43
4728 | 12.5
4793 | 12.35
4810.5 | 12.88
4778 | 13.49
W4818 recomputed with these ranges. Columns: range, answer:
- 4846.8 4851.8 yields 12.7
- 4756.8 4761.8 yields 12.8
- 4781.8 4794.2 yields 12.5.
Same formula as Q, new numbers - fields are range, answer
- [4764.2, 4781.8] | 12.04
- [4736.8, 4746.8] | 12.69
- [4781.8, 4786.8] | 12.49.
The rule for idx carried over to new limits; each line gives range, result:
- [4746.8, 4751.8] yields 13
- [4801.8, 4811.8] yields 12.7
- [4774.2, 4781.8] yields 13.3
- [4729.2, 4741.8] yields 12.8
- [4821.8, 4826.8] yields 12.5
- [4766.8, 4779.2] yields 13.2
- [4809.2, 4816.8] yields 12.8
